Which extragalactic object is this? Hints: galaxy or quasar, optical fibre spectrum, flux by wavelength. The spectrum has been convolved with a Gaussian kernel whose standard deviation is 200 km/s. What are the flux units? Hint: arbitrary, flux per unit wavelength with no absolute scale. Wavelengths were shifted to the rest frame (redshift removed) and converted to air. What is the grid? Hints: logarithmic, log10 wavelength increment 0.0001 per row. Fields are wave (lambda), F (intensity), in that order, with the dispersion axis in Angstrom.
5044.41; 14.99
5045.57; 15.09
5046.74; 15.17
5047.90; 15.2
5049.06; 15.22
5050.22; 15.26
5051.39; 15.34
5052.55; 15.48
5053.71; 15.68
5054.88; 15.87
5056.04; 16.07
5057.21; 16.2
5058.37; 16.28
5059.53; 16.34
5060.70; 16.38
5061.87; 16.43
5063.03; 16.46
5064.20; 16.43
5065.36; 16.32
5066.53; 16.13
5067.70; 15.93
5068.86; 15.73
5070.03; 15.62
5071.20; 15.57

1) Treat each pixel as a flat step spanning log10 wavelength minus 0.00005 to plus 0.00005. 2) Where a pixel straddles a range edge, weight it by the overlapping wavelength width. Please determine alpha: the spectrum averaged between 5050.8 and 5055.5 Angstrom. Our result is 15.6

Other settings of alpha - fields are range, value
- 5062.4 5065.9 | 16.4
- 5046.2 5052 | 15.2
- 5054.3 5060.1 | 16.2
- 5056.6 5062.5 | 16.3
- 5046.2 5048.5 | 15.2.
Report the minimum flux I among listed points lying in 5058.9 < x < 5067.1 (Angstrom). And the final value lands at 16.13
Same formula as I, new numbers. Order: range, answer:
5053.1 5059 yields 15.68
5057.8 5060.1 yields 16.28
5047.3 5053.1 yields 15.2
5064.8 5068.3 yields 15.93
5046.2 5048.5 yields 15.17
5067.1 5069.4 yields 15.73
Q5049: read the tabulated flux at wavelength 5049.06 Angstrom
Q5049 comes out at 15.22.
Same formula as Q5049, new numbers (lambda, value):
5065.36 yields 16.32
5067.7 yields 15.93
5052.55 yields 15.48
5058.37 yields 16.28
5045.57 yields 15.09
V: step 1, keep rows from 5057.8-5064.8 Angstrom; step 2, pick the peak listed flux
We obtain 16.46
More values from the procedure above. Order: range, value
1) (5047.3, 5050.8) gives 15.26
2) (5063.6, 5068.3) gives 16.43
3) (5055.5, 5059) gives 16.28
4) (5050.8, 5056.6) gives 16.07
